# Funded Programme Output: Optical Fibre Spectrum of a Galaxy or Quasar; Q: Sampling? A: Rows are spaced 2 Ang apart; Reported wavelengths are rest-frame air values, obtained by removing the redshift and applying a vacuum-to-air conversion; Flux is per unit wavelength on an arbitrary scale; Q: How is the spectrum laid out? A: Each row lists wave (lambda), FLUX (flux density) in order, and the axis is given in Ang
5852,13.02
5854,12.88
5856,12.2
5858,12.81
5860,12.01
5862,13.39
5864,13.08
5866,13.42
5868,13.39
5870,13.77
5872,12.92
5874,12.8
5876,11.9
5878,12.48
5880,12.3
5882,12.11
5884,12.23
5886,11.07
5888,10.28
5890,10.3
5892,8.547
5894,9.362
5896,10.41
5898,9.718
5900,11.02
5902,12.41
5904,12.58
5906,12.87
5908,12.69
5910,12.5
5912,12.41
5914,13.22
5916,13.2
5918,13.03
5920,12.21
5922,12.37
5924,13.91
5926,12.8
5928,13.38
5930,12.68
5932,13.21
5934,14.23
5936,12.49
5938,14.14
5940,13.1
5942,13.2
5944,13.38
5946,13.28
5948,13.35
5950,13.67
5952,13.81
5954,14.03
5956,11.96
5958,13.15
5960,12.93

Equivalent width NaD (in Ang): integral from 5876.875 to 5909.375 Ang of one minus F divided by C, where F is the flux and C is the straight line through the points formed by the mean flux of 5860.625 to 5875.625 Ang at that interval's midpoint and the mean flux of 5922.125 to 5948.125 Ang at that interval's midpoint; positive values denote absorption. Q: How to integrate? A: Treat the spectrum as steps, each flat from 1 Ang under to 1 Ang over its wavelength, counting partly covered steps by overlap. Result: 4.7 Ang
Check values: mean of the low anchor 13.2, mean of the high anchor 13.3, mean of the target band 11.3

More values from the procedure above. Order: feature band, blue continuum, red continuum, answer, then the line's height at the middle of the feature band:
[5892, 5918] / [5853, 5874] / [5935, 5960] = 2.7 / 13.1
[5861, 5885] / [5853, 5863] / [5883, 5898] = -2.6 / 11.6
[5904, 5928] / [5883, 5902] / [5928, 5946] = -1.8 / 12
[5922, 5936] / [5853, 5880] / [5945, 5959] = 0.0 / 13.2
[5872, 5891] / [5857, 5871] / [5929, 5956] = 2.0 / 13.2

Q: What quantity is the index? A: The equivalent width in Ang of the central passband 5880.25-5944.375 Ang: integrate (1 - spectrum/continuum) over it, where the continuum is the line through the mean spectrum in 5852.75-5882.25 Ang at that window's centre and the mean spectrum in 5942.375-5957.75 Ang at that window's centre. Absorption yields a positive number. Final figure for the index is 4.3 Ang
